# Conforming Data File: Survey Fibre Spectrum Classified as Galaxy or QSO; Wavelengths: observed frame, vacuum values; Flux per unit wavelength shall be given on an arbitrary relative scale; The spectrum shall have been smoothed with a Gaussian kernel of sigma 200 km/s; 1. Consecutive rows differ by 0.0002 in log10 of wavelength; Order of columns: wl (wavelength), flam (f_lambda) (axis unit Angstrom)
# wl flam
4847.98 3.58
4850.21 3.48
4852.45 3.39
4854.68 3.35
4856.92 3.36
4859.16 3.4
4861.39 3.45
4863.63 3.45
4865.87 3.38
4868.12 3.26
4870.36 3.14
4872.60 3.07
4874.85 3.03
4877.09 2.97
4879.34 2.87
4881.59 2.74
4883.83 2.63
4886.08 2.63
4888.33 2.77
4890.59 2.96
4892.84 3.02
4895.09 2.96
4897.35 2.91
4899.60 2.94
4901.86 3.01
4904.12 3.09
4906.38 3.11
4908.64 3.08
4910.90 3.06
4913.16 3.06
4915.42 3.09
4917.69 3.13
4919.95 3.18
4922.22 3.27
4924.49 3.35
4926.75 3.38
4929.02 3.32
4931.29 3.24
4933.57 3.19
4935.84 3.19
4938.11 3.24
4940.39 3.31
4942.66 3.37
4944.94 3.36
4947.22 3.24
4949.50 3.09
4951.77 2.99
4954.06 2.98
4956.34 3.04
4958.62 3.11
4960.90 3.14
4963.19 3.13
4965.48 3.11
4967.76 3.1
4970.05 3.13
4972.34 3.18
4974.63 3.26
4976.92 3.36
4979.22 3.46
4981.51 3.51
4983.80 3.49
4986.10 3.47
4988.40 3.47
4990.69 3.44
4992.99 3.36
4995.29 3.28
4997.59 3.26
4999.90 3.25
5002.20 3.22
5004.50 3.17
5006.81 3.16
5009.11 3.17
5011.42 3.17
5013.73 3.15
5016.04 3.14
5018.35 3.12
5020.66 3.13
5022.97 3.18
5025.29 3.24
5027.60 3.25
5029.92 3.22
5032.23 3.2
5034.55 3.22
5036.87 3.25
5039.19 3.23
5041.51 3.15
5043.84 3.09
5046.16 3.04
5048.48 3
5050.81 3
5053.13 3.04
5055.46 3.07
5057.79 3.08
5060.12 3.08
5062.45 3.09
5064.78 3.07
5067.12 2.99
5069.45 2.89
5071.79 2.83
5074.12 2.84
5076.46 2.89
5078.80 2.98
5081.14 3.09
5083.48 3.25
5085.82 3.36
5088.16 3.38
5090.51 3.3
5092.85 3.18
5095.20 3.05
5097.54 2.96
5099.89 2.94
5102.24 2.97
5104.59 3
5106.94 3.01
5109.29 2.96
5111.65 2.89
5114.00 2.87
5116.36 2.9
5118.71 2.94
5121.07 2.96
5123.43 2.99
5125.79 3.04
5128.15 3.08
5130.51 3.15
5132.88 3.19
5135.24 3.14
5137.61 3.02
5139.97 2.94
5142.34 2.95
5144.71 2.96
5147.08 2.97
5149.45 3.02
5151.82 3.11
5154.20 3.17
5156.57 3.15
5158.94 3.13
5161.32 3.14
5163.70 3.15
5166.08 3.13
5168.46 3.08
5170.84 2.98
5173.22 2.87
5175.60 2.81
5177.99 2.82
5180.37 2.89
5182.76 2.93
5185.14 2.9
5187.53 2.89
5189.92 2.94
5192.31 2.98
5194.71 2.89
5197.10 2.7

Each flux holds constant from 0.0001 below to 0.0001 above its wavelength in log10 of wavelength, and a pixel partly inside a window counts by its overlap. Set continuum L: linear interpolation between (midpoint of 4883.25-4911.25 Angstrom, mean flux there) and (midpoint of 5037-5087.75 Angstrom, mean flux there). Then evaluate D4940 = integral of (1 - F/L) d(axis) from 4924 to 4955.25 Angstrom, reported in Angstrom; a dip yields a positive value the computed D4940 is -2.7 Angstrom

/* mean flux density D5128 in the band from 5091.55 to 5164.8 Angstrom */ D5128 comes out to 3.03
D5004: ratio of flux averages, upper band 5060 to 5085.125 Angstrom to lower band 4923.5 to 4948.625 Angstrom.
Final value 0.91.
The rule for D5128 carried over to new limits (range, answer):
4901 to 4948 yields 3.2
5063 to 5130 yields 3.02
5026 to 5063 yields 3.13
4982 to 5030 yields 3.26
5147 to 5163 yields 3.11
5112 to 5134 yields 3.01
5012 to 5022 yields 3.14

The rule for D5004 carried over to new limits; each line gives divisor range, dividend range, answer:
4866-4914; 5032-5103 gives 1.04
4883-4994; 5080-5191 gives 0.96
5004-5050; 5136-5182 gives 0.95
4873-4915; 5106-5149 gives 1.02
